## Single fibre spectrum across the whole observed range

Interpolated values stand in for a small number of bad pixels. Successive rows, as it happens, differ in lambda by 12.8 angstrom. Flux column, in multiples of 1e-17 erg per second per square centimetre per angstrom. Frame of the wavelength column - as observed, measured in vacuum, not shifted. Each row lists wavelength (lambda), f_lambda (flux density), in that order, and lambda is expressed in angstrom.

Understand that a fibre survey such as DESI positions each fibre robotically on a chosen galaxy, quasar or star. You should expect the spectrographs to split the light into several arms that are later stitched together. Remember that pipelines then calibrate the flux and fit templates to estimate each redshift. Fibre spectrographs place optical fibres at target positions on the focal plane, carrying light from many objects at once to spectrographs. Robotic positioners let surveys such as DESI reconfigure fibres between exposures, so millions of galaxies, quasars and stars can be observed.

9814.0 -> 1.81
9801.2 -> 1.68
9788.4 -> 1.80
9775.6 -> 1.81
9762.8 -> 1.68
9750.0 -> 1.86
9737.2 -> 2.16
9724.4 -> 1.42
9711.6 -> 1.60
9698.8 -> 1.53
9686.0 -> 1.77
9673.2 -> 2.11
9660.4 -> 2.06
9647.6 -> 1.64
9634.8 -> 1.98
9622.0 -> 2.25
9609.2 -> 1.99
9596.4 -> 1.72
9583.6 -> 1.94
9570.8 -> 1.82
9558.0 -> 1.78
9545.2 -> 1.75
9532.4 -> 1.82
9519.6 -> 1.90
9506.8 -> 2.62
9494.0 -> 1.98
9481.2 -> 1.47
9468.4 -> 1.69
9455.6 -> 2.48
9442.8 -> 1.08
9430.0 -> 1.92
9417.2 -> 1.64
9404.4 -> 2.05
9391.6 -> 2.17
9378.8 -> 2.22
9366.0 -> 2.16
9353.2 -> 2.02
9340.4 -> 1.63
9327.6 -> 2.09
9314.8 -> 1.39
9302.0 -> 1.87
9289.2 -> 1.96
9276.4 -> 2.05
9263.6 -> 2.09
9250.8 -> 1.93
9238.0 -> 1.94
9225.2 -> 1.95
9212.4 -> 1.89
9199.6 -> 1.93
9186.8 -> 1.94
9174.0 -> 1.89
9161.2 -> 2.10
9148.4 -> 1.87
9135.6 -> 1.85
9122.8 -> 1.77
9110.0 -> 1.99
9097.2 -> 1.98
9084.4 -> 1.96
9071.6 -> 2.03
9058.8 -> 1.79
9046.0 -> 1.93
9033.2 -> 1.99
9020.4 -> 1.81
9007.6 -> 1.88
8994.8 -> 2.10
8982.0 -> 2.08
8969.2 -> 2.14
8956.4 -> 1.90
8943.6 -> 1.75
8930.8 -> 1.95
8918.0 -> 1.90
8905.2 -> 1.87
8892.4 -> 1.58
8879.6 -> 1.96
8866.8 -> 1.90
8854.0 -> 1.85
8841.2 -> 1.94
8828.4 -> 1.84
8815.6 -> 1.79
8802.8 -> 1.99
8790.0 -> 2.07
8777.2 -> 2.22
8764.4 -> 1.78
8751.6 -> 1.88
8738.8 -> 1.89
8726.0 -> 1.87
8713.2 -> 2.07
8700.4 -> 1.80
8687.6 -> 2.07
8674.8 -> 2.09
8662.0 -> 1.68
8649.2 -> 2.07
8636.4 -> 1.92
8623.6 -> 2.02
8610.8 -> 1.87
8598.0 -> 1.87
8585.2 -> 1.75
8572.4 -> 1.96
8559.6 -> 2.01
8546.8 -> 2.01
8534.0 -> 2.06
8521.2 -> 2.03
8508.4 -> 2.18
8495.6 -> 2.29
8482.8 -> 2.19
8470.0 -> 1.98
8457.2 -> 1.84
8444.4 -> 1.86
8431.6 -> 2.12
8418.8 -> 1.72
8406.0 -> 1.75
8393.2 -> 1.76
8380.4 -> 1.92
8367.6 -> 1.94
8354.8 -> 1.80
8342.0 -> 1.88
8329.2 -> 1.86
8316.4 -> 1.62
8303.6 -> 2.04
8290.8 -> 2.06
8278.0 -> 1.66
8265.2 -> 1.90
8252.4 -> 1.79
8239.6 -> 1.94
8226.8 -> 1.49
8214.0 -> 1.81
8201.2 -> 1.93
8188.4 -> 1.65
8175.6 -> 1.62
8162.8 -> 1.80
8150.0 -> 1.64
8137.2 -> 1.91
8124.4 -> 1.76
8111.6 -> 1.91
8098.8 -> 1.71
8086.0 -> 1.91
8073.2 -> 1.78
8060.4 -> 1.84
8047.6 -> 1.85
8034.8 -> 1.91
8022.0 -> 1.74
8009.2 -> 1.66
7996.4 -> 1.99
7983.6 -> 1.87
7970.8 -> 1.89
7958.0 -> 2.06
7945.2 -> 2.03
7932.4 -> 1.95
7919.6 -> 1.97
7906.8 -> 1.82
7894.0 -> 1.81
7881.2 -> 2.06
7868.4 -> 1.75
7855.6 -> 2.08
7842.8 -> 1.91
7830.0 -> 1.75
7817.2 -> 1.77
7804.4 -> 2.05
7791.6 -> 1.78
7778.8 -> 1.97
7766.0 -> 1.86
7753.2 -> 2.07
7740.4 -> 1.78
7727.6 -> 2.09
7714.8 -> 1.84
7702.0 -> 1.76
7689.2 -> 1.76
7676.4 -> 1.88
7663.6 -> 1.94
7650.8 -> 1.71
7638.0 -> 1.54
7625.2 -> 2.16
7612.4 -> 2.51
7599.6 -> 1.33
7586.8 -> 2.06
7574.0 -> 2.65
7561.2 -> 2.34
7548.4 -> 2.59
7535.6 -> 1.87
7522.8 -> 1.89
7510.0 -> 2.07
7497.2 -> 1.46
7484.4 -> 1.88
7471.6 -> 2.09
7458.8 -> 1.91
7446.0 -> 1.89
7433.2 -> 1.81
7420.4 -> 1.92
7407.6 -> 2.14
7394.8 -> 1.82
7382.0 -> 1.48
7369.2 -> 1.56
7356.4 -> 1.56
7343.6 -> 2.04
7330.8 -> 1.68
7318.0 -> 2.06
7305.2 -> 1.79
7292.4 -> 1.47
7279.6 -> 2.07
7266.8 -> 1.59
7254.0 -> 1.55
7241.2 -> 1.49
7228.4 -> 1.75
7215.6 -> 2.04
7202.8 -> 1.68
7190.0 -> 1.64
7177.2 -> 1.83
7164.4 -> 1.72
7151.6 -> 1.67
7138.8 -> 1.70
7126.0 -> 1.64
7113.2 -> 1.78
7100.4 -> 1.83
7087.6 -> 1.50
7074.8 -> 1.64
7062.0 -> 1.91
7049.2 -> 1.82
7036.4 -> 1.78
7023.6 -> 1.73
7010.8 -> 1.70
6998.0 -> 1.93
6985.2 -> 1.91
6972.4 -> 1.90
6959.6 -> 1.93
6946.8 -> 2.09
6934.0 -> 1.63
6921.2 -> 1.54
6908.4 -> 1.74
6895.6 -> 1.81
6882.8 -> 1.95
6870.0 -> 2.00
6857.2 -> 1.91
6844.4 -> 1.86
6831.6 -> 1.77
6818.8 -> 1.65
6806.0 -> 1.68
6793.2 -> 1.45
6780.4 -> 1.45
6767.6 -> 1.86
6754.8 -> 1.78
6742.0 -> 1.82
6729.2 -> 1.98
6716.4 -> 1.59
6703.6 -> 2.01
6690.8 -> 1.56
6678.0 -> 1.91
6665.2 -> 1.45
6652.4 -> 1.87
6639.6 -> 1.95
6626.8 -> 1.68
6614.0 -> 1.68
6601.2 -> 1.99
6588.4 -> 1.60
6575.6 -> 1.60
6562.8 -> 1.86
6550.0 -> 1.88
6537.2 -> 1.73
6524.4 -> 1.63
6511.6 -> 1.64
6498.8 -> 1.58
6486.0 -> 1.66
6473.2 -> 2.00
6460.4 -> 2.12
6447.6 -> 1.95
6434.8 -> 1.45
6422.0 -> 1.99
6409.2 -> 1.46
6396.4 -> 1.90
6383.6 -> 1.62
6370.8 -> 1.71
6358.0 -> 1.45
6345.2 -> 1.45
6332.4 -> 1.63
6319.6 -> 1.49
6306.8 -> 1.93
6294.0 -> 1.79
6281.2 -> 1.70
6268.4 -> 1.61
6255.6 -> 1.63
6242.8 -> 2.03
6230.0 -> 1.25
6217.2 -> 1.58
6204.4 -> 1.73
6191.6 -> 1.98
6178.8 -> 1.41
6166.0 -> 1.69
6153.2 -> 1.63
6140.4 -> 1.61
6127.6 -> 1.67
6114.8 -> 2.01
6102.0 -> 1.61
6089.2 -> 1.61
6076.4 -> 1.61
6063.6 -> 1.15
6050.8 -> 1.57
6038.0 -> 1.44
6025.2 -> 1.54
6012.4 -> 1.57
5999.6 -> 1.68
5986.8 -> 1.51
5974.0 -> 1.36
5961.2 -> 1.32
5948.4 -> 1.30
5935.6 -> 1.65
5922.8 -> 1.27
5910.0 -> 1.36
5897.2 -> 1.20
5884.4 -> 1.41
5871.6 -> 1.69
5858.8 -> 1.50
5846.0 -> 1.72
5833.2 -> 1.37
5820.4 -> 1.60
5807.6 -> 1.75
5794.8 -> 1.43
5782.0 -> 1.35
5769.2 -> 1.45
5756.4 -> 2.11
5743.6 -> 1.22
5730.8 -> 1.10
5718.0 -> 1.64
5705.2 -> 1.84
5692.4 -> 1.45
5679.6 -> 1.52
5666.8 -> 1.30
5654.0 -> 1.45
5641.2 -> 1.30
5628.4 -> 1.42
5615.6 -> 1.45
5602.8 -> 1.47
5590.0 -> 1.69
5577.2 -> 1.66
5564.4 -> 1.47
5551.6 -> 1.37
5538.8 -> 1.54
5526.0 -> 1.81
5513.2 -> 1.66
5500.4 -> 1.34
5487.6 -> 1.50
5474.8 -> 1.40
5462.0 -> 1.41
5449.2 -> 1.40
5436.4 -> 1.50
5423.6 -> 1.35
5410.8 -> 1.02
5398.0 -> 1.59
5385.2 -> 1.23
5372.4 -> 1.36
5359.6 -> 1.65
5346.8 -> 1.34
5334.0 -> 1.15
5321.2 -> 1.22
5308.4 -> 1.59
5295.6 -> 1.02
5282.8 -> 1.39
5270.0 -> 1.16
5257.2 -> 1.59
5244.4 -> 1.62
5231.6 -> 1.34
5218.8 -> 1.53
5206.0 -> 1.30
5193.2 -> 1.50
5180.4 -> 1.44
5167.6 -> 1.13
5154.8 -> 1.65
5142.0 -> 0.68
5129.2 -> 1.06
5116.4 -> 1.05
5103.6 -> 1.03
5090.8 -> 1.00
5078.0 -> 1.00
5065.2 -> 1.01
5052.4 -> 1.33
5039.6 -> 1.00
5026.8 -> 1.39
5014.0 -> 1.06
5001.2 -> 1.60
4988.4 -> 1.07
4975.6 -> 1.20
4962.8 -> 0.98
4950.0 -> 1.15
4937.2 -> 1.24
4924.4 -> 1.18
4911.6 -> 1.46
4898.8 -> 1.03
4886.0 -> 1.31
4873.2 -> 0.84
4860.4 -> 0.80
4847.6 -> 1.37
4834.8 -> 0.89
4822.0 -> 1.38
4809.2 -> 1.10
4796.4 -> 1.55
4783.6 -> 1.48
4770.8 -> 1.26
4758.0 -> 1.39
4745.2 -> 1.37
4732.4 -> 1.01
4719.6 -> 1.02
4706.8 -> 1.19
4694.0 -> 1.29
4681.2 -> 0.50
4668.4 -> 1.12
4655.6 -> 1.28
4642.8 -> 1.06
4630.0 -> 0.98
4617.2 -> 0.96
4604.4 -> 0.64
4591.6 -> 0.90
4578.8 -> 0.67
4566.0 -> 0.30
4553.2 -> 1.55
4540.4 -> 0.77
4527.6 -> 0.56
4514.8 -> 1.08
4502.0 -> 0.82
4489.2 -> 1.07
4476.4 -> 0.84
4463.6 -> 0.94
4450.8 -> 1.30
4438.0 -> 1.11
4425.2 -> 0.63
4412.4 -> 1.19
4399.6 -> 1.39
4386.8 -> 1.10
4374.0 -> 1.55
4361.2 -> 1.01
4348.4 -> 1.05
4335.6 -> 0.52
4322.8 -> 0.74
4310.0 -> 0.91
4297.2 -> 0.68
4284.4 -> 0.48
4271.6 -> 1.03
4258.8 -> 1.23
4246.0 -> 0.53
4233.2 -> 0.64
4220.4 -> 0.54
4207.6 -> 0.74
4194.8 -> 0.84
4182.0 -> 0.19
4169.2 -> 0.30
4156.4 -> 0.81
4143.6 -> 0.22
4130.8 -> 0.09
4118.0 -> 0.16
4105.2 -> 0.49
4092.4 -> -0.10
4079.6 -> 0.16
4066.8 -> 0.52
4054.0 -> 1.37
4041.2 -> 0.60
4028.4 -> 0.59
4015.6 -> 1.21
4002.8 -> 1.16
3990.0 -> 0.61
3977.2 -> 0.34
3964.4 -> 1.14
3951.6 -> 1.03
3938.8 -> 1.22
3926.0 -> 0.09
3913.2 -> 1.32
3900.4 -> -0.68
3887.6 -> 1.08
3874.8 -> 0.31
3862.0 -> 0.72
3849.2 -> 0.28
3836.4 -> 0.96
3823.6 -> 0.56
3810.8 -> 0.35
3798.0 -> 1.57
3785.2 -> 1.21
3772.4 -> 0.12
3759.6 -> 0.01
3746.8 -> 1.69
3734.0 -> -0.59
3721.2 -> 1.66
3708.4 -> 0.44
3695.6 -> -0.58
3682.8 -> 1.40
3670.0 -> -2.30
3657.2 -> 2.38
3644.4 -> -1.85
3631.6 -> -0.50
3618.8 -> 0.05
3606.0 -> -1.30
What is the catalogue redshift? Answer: 0.151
